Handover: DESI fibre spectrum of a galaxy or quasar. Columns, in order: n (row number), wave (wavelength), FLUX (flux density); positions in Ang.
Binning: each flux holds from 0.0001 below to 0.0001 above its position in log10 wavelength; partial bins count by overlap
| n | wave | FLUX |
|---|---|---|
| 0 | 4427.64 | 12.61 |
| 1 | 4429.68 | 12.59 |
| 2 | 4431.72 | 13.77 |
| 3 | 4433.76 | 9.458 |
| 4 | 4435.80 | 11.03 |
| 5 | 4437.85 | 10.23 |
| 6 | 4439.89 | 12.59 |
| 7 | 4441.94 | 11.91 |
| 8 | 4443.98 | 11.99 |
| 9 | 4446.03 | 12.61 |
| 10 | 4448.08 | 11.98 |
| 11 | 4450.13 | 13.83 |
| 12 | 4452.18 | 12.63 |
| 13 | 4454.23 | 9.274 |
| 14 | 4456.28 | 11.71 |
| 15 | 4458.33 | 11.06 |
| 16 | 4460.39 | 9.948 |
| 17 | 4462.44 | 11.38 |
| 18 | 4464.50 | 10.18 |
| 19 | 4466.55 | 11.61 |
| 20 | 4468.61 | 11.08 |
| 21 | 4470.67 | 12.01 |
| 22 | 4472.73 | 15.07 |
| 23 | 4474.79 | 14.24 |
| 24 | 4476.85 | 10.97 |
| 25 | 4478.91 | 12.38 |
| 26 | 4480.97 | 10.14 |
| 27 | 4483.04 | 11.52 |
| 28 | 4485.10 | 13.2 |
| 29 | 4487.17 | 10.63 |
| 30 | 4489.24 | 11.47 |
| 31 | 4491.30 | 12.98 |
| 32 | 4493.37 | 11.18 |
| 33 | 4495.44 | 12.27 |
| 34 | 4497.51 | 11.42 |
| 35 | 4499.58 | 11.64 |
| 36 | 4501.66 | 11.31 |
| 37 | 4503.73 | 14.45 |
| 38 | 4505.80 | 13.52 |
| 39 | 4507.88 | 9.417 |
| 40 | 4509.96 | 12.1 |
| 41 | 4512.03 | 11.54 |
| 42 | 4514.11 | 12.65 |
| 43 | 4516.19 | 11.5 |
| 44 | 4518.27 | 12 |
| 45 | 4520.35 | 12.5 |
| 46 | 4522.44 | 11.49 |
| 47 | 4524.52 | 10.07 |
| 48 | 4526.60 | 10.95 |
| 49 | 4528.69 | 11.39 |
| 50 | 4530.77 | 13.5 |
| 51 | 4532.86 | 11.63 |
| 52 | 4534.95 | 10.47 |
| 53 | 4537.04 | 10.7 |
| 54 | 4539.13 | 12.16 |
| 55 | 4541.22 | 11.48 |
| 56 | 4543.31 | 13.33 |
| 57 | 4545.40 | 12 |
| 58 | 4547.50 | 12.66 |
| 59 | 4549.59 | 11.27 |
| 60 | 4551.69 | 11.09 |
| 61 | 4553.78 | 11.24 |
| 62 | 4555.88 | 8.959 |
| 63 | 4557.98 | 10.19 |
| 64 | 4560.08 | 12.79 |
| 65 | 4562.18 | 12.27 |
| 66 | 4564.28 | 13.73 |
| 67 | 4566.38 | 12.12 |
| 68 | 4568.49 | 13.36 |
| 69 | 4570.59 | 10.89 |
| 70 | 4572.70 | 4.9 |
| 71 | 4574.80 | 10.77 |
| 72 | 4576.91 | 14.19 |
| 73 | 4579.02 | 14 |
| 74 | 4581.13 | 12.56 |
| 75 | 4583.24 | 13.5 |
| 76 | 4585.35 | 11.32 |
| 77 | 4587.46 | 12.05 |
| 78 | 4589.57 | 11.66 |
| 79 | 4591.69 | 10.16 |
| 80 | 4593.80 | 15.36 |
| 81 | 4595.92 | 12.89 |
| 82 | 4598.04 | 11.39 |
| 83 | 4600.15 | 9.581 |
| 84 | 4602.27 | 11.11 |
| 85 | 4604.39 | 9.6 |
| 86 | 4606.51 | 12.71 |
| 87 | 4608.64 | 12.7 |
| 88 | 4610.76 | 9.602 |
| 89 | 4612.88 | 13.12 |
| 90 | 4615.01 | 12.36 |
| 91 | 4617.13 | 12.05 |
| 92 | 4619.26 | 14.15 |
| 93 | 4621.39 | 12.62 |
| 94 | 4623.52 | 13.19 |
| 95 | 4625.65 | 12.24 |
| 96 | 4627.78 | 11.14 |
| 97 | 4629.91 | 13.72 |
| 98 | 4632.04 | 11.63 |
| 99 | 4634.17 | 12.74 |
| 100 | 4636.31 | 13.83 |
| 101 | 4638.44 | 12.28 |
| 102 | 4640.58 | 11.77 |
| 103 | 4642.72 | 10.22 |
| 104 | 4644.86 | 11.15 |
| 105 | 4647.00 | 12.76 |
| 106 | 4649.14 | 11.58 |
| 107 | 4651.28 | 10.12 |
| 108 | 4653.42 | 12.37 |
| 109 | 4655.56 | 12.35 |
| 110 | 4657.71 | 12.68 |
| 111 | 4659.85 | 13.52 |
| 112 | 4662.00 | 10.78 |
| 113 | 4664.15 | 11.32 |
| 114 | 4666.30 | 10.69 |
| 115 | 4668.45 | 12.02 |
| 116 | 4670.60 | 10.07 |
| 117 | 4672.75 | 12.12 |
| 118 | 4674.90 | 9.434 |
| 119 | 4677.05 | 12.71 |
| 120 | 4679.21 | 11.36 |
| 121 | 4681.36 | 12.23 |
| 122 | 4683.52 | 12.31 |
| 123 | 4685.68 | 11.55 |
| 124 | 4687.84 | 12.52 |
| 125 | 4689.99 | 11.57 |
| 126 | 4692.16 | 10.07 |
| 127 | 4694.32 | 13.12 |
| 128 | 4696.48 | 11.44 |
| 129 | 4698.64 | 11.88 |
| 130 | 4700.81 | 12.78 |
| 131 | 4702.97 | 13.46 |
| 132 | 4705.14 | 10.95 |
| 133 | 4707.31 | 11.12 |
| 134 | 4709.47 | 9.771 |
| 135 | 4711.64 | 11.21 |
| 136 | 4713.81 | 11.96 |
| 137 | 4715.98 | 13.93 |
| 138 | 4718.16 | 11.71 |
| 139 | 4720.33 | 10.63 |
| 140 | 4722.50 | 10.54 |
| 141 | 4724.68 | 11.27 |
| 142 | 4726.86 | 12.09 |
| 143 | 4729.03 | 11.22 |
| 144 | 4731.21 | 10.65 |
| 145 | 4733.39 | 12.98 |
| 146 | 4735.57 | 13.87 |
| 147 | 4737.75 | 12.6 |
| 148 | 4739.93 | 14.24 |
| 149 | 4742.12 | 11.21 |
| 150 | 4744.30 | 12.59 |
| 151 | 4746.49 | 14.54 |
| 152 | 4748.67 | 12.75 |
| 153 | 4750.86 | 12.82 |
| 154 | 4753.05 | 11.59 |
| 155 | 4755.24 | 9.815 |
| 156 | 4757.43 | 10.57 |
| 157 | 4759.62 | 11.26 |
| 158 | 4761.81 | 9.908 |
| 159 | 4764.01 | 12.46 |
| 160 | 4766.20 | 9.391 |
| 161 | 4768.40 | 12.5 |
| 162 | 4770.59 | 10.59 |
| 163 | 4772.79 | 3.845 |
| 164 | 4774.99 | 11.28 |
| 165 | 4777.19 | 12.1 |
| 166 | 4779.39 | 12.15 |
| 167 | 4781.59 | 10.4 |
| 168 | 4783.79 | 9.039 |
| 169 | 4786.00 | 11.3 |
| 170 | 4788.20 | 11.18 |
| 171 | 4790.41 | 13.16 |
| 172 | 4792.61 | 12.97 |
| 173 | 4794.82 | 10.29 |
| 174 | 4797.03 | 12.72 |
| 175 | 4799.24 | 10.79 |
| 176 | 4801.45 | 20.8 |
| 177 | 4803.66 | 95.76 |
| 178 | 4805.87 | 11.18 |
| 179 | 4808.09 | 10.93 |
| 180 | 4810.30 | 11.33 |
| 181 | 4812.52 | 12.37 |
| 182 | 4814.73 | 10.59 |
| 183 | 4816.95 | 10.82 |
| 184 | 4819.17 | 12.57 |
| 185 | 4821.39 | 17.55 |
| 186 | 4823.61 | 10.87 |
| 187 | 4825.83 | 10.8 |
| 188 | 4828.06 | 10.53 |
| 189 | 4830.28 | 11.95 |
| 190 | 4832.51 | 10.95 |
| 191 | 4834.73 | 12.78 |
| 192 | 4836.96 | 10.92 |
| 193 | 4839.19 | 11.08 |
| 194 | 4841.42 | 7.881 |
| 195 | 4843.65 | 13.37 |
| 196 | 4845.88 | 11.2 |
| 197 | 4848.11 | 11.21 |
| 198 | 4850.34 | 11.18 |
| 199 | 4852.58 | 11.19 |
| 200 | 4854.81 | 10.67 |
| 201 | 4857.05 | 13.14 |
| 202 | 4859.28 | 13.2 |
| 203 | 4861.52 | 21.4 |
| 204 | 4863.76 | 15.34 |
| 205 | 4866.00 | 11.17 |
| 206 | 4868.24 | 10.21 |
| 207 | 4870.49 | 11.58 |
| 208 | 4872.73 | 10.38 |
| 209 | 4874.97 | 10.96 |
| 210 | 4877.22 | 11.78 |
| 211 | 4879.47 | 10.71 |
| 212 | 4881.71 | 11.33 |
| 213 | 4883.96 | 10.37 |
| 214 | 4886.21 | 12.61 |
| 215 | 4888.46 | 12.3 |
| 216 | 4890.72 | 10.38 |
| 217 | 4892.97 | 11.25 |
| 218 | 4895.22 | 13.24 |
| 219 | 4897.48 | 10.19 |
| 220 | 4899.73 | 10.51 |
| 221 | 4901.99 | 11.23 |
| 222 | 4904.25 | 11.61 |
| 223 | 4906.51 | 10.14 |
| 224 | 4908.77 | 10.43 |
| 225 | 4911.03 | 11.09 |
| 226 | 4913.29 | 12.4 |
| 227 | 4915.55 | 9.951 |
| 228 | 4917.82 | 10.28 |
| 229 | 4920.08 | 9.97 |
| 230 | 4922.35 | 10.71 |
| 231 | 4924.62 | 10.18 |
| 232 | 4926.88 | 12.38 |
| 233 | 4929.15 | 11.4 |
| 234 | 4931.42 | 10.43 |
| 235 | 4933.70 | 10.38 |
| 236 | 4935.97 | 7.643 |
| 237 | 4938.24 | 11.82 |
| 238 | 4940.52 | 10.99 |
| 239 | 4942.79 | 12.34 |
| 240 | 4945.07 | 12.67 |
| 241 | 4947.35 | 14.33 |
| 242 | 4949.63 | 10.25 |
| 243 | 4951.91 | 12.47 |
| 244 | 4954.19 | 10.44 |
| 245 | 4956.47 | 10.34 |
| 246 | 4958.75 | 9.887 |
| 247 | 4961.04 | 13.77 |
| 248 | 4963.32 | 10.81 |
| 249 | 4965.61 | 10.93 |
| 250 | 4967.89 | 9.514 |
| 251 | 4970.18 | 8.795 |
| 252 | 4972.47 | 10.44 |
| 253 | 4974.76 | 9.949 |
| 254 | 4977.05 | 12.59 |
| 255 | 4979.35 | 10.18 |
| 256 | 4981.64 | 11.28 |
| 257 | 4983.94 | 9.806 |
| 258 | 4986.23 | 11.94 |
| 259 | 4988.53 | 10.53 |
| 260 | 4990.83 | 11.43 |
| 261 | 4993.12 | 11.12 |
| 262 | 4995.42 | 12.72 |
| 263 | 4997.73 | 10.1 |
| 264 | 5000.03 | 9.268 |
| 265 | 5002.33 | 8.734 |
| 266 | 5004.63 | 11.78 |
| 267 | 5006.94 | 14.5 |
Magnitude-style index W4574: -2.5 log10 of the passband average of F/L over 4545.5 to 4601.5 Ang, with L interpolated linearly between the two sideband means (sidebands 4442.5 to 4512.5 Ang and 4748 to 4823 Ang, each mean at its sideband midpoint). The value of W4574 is 0.07 mag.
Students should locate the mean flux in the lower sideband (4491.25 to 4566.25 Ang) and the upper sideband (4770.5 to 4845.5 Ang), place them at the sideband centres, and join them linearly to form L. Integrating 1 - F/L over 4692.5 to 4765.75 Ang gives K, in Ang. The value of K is 8.4 Ang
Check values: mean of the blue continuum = 11.8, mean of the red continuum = 14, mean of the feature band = 11.9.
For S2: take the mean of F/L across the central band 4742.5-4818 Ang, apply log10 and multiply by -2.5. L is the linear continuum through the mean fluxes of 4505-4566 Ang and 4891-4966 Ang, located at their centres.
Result -0.23 mag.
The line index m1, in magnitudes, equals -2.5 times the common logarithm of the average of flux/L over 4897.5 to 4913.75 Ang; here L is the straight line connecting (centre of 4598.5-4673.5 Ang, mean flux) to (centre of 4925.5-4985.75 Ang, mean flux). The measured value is 0.02 mag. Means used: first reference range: 11.9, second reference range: 11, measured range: 10.9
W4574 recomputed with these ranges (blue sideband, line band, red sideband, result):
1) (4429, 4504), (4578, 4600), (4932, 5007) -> -0.070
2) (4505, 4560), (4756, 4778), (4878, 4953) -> 0.095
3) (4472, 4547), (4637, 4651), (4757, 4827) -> 0.124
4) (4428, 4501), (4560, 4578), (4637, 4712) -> 0.010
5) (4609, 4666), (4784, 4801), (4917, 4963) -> -0.033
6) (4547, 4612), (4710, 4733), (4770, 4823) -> 0.211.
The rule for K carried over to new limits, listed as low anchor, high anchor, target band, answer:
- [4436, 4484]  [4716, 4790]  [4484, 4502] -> -0.2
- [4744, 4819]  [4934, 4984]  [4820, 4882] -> 4.0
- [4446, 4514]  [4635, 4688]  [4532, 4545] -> 0.2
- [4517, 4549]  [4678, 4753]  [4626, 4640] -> -0.7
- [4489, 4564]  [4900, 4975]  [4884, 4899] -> -0.7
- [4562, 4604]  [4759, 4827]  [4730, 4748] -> 1.1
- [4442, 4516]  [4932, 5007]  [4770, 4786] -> 1.9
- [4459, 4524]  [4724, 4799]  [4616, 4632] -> -1.3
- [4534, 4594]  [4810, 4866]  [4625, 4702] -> 0.3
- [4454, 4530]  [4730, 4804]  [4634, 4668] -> 2.2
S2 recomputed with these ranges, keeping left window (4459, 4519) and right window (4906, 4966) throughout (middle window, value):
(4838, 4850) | 0.03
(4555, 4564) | 0.04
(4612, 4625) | -0.11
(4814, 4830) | -0.07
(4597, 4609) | 0.05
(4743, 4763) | -0.03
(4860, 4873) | -0.21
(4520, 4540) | 0.03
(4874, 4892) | -0.01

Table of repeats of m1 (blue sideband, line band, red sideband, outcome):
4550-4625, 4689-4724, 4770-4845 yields 0.12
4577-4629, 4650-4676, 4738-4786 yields 0.03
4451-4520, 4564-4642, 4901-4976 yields -0.05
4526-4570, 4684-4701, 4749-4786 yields -0.07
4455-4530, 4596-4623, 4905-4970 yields -0.03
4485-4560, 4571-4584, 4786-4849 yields 0.06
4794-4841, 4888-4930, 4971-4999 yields 0.20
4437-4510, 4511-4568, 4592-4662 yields 0.02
